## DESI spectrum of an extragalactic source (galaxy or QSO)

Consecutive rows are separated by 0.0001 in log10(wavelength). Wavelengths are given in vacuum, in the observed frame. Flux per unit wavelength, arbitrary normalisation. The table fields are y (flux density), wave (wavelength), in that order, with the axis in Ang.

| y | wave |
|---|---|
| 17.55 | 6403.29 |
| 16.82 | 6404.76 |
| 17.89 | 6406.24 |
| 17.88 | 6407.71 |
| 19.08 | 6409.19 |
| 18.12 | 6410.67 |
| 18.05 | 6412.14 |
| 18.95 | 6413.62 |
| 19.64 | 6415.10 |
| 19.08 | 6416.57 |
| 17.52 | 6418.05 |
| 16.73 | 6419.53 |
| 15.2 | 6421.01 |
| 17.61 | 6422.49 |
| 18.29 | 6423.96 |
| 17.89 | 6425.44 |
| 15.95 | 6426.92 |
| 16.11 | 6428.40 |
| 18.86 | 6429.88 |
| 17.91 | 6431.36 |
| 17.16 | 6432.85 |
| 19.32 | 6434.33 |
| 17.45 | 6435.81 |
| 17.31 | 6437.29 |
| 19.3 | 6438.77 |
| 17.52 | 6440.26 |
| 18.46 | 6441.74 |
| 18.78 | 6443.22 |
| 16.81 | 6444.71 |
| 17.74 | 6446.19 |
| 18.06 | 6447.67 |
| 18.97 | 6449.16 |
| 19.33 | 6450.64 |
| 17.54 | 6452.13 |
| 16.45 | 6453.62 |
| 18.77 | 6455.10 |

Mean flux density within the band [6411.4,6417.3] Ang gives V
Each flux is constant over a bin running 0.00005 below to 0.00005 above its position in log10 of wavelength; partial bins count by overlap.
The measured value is 19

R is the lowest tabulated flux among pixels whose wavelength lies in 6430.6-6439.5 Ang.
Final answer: 17.16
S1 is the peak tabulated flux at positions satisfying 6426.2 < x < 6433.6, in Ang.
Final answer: 18.86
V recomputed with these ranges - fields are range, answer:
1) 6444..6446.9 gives 17.3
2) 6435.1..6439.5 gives 18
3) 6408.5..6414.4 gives 18.5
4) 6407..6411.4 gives 18.3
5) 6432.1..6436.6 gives 18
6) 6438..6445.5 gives 18.2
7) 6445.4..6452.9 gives 18.3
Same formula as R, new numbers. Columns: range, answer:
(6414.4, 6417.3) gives 19.08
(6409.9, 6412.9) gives 18.05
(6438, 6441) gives 17.52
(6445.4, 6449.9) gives 17.74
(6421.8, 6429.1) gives 15.95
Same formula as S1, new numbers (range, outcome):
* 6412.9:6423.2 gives 19.64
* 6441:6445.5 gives 18.78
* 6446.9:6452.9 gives 19.33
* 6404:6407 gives 17.89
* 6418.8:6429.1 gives 18.29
